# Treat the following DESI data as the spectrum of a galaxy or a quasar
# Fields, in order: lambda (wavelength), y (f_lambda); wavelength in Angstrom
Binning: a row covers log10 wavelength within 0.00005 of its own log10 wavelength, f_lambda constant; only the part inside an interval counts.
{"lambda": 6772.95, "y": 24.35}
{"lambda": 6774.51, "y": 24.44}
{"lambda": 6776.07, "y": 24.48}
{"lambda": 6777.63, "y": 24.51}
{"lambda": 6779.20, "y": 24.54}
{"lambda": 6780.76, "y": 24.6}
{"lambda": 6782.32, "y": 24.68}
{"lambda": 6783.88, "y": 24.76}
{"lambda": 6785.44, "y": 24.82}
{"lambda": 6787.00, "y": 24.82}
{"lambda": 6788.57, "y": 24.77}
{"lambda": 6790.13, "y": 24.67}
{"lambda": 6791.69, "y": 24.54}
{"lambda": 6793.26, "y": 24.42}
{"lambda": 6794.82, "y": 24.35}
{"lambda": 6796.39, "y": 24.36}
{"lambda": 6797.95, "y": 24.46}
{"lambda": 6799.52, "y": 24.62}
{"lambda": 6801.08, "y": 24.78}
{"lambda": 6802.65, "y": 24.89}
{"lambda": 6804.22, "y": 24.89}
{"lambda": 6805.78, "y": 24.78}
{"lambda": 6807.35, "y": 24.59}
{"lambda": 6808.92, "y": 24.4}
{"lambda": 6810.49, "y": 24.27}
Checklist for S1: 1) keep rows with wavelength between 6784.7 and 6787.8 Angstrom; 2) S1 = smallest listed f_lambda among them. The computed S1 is 24.82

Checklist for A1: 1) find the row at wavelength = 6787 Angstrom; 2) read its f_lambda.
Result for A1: 24.82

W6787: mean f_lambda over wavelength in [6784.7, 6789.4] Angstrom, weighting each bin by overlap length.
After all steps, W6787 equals 24.8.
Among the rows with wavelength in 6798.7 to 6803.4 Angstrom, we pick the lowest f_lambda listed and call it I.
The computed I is 24.62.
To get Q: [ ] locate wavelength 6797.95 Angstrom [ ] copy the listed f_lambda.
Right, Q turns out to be 24.46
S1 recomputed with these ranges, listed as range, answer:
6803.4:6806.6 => 24.78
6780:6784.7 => 24.6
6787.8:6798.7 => 24.35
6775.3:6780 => 24.48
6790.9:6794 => 24.42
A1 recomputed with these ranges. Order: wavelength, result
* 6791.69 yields 24.54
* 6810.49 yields 24.27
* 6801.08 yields 24.78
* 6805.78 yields 24.78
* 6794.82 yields 24.35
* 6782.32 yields 24.68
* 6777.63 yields 24.51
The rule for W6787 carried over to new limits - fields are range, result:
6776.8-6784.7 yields 24.6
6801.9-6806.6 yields 24.9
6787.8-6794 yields 24.6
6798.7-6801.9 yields 24.7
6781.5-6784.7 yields 24.8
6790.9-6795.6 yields 24.4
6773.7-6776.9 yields 24.5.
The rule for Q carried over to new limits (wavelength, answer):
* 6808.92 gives 24.4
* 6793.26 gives 24.42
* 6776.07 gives 24.48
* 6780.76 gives 24.6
